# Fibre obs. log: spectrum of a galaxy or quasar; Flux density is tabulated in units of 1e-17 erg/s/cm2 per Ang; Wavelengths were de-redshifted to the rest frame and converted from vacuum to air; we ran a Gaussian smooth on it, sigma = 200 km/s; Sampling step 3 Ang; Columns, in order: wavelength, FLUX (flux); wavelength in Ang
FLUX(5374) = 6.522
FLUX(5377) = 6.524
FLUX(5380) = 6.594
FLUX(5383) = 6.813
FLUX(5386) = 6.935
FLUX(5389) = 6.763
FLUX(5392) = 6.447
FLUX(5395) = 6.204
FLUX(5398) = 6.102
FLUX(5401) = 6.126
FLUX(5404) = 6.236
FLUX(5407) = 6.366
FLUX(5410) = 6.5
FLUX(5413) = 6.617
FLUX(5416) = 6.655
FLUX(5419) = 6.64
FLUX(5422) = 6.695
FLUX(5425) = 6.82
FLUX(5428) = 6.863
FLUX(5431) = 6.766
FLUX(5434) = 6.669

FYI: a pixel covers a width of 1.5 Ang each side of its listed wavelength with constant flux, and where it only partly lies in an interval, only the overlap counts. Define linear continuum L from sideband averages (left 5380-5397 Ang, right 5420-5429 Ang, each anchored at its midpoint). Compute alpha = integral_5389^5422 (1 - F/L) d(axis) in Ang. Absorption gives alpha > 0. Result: 1.3 Ang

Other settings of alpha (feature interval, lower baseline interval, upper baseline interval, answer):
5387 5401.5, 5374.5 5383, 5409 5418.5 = 0.5 Ang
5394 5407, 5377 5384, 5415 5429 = 1.0 Ang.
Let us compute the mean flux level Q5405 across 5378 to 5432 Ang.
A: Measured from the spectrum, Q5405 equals 6.56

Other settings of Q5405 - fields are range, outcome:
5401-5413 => 6.37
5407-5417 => 6.55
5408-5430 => 6.68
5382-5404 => 6.46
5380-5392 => 6.76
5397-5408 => 6.21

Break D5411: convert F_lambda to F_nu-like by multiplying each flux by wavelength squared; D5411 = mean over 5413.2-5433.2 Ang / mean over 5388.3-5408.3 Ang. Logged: 1.1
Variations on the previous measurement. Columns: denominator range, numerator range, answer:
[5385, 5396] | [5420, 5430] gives 1.04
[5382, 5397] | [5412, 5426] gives 1.02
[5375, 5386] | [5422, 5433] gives 1.04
